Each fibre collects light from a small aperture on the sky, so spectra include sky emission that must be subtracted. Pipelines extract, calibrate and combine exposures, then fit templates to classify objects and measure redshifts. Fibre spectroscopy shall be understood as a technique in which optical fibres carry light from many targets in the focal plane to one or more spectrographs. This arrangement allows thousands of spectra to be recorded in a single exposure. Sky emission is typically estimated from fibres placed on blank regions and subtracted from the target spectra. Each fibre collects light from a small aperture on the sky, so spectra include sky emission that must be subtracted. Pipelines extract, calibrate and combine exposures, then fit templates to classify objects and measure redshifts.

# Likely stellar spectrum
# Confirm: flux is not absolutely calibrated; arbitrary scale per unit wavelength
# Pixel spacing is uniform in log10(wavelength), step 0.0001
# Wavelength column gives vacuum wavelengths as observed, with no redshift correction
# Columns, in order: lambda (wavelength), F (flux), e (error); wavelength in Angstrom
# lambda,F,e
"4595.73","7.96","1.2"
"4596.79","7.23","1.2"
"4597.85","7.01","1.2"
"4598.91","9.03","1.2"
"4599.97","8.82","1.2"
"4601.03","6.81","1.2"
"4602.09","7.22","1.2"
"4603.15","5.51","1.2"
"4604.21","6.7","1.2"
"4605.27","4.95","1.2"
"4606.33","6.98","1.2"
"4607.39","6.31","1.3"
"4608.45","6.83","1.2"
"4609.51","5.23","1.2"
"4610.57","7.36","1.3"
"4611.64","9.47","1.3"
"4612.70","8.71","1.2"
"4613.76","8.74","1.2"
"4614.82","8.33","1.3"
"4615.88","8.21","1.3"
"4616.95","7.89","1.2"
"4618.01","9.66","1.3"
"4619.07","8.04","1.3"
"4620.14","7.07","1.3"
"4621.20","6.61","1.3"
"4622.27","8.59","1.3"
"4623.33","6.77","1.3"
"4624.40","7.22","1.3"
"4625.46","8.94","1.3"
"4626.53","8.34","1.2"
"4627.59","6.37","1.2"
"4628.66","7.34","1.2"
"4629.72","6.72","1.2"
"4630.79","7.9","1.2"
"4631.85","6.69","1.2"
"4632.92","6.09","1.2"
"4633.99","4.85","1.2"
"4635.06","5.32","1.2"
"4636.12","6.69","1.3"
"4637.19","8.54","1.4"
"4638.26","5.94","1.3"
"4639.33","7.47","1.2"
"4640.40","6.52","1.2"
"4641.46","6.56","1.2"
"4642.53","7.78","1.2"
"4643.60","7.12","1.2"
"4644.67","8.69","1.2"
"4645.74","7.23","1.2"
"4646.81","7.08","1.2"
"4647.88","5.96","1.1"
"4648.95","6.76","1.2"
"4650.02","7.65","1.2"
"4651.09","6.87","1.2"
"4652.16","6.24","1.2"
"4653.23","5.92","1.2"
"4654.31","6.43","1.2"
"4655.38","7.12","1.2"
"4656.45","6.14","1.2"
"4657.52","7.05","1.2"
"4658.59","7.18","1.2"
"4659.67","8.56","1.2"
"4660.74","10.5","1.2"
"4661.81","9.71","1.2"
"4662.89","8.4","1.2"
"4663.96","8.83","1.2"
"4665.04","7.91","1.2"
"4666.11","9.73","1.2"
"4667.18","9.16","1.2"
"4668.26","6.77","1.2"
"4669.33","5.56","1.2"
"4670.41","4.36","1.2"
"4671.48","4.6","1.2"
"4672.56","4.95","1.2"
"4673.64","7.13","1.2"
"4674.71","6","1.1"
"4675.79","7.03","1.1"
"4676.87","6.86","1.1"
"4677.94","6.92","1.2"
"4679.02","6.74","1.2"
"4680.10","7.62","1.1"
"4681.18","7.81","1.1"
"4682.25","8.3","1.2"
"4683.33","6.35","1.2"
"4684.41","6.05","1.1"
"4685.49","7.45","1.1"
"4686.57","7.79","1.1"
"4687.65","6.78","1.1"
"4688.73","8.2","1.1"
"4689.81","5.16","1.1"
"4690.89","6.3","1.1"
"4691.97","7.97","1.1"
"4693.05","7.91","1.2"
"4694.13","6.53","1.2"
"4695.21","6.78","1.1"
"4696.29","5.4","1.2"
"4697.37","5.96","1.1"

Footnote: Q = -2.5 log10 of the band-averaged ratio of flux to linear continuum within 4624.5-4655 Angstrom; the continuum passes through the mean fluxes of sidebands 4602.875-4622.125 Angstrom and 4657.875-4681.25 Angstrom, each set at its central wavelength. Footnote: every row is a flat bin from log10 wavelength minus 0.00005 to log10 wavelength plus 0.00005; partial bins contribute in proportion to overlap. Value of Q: 0.07 mag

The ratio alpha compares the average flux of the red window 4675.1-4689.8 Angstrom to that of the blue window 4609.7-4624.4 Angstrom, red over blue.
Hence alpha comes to 0.89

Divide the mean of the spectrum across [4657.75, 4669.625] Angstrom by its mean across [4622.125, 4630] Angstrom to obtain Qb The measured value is 1.12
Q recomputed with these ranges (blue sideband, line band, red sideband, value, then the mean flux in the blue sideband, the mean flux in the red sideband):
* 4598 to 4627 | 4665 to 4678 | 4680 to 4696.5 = 0.082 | 7.56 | 7.04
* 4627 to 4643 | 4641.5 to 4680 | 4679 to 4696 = -0.041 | 6.72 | 7.09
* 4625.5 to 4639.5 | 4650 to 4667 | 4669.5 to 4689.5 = -0.157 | 6.85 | 6.68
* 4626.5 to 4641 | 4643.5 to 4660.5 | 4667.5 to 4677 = -0.115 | 6.72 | 5.95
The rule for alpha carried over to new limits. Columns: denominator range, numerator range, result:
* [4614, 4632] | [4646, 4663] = 0.95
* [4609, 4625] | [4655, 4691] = 0.92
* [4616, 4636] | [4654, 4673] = 1.02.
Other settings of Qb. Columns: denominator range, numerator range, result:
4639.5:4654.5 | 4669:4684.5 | 0.93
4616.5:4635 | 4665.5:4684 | 0.93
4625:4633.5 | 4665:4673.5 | 0.90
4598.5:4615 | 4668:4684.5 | 0.89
